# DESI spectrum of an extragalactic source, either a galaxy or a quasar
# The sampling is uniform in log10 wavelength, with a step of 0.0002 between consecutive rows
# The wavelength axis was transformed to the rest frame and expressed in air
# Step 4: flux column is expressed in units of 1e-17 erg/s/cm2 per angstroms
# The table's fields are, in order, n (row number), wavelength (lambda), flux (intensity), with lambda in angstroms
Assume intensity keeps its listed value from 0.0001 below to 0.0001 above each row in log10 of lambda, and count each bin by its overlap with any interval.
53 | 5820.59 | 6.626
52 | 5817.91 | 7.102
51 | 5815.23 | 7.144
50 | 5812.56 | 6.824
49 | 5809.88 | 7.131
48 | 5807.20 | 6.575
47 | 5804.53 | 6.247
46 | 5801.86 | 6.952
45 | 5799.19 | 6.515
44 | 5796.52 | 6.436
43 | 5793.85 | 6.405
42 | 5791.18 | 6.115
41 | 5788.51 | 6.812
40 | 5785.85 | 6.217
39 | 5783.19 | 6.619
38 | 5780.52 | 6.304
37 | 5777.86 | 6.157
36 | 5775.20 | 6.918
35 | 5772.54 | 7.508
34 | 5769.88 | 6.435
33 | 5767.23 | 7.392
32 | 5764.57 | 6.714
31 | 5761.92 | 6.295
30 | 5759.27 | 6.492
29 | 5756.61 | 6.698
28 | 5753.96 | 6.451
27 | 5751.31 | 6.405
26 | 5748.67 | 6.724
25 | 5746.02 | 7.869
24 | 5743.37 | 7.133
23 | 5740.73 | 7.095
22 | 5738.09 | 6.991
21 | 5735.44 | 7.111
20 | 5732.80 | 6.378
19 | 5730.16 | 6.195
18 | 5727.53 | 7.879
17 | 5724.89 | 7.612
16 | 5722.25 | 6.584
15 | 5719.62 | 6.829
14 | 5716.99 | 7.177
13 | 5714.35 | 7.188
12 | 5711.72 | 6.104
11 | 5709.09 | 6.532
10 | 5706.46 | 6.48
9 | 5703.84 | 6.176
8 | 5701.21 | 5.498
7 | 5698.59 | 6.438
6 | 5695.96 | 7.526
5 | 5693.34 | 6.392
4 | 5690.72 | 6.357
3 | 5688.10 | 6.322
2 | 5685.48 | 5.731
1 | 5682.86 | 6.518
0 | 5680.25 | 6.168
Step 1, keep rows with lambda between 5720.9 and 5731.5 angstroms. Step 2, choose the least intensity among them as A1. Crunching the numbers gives 6.195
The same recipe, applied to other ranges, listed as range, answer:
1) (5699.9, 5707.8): 5.498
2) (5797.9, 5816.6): 6.247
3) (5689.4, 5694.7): 6.357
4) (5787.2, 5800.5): 6.115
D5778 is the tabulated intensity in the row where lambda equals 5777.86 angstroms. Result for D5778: 6.157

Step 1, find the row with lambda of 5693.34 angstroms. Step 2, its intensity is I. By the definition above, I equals 6.392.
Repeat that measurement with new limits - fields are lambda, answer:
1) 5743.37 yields 7.133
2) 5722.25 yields 6.584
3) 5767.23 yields 7.392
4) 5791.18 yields 6.115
